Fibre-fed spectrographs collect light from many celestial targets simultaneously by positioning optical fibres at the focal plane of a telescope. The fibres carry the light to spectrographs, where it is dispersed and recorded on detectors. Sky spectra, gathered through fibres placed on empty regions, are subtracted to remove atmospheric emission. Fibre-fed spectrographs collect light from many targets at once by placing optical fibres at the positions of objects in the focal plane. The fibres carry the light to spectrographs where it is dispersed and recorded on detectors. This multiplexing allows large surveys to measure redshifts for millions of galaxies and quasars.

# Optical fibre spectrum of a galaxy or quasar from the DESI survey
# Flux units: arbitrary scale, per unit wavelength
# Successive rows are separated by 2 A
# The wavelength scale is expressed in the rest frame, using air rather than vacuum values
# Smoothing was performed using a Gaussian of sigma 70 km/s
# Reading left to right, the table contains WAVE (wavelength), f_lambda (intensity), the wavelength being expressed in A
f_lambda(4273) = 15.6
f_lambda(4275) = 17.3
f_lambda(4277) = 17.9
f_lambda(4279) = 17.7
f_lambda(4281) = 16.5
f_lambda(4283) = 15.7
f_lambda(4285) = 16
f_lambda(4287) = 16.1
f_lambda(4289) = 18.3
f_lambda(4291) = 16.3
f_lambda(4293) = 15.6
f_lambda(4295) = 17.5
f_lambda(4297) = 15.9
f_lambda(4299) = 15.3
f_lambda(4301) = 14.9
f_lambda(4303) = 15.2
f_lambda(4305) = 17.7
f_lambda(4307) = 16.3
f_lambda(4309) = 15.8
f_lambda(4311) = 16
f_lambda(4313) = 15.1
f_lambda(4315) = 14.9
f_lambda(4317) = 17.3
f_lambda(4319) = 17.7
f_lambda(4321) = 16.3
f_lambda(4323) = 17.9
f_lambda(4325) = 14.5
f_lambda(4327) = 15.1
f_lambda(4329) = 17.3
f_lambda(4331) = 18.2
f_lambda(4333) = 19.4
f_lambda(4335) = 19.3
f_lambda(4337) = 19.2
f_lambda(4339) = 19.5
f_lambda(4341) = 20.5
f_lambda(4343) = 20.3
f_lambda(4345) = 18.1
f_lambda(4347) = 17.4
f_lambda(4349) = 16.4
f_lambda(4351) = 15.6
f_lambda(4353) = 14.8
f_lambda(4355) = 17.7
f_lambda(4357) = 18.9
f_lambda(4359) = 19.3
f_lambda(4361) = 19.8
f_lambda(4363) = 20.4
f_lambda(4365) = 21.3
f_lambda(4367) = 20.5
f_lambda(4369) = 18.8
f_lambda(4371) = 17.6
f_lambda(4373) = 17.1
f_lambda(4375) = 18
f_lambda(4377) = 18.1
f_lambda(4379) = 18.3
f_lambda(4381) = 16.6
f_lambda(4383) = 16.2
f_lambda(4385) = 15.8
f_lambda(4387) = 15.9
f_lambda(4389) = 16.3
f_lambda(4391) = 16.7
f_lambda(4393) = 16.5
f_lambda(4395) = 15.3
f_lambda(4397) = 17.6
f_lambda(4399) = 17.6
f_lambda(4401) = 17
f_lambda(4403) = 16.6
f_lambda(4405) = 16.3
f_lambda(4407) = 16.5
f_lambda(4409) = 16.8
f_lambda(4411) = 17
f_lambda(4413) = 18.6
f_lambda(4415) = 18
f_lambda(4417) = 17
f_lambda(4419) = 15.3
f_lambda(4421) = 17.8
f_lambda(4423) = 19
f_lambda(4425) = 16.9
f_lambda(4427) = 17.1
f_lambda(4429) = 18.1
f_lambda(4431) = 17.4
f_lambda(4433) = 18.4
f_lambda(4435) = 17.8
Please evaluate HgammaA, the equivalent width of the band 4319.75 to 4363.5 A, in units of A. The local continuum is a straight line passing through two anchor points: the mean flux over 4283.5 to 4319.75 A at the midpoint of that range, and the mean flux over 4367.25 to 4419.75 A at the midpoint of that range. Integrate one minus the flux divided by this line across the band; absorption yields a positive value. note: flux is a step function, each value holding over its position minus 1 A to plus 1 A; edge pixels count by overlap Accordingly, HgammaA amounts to -3.7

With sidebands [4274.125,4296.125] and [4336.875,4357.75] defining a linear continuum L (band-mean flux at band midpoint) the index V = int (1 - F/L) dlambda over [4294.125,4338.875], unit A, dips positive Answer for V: 1.7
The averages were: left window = 16.8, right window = 18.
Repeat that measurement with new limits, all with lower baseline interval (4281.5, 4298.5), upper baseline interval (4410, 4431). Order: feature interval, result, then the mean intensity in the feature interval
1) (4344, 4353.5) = 0.2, 16.5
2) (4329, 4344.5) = -2.3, 19.3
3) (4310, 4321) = 0.3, 16.2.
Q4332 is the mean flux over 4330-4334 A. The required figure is 18.8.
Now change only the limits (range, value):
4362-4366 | 20.9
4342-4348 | 18.6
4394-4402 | 16.9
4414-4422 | 17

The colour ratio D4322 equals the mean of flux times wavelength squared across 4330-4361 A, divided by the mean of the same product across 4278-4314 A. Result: 1.2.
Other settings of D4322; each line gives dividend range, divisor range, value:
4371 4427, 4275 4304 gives 1.09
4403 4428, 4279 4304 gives 1.12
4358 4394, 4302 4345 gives 1.06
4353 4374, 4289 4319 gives 1.21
